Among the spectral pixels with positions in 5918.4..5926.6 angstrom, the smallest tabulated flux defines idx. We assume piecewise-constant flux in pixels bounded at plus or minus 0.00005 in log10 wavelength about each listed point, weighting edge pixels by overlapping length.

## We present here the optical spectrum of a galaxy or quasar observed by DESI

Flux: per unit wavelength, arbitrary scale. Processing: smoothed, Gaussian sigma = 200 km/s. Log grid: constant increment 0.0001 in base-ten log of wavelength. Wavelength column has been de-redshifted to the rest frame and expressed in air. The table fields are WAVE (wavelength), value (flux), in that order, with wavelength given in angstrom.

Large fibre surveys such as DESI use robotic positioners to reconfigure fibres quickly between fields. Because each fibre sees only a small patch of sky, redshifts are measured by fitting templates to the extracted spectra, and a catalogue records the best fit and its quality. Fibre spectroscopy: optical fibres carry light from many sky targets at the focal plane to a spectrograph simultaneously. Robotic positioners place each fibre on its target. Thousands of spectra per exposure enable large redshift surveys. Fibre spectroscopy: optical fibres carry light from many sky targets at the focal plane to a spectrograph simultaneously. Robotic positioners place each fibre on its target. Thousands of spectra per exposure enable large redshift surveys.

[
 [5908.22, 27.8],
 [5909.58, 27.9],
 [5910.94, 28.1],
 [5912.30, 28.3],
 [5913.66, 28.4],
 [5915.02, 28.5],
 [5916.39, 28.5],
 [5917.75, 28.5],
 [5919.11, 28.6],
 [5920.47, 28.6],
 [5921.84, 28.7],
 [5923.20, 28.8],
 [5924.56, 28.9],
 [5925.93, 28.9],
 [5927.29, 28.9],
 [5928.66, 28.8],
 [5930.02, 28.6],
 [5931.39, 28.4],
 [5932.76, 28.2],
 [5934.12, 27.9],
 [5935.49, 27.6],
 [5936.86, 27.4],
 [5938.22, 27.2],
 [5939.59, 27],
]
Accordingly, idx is 28.6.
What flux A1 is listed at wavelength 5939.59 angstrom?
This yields 27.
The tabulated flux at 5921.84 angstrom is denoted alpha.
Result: 28.7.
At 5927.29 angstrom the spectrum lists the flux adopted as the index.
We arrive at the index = 28.9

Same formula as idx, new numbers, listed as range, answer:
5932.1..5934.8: 27.9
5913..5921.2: 28.4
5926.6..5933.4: 28.2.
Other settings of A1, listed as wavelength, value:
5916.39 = 28.5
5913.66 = 28.4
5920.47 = 28.6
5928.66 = 28.8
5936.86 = 27.4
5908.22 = 27.8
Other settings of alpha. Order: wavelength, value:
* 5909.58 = 27.9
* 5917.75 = 28.5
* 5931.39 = 28.4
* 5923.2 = 28.8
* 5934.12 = 27.9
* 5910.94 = 28.1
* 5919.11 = 28.6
